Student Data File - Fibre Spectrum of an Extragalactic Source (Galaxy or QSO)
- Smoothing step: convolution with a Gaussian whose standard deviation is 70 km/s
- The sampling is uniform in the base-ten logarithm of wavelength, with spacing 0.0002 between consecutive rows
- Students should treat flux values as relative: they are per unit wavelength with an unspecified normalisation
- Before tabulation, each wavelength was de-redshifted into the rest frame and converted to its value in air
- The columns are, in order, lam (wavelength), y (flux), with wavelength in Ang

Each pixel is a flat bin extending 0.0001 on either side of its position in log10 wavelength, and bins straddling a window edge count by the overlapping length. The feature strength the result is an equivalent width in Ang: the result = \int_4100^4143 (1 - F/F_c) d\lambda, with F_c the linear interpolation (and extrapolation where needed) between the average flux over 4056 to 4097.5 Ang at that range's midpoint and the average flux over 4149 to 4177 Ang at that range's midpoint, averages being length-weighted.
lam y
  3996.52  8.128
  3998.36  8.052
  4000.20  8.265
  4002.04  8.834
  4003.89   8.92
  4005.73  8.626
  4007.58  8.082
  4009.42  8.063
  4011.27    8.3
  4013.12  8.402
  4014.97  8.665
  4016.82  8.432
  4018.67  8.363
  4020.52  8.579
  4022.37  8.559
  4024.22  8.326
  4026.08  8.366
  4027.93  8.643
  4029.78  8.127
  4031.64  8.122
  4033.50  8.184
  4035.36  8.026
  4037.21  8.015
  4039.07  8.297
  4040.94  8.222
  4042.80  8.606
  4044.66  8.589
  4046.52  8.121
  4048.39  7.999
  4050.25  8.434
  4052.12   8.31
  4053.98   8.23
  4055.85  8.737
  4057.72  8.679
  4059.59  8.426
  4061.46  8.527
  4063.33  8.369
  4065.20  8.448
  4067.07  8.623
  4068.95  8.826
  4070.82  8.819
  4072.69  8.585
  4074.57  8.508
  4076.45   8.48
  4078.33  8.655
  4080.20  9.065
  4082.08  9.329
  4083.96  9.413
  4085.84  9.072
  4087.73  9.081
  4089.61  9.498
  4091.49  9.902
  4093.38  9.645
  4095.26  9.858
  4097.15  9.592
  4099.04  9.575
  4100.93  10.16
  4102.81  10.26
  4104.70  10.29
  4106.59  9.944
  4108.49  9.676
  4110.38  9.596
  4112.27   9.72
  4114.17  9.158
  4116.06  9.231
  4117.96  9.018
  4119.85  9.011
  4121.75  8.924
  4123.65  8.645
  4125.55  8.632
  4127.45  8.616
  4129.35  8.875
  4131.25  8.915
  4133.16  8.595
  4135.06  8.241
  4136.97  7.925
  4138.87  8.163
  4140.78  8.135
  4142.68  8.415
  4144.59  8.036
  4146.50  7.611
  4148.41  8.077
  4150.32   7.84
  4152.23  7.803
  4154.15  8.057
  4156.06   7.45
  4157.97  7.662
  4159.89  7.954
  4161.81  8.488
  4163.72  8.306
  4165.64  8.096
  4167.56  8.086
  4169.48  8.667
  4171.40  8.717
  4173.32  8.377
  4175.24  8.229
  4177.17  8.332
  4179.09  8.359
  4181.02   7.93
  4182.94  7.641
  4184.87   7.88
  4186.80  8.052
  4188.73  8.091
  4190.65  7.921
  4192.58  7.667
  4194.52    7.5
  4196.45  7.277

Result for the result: -2.6 Ang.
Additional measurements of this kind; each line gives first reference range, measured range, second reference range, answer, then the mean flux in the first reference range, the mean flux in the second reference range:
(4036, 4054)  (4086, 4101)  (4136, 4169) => -2.6 Ang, 8.28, 8.02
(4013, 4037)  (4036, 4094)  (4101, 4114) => 2.7 Ang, 8.36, 9.89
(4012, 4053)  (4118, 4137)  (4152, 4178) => -1.1 Ang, 8.33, 8.17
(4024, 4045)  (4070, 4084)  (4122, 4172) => -0.9 Ang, 8.28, 8.24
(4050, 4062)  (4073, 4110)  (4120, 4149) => -4.5 Ang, 8.48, 8.41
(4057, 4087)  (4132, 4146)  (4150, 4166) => -0.1 Ang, 8.74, 7.96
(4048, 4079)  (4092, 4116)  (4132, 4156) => -4.3 Ang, 8.52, 8.06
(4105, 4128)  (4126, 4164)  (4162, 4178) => 2.6 Ang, 9.22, 8.36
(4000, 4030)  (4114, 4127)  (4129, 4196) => -1.1 Ang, 8.46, 8.1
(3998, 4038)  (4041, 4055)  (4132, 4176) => 0.0 Ang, 8.37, 8.13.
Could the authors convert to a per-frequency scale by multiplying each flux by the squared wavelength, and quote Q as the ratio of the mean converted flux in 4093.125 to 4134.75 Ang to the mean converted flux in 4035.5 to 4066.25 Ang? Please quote 1.2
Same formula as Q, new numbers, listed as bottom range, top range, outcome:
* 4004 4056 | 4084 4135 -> 1.16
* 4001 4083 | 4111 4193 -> 1.04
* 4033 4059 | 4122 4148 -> 1.05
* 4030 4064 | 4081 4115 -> 1.19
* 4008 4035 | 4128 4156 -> 1.04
